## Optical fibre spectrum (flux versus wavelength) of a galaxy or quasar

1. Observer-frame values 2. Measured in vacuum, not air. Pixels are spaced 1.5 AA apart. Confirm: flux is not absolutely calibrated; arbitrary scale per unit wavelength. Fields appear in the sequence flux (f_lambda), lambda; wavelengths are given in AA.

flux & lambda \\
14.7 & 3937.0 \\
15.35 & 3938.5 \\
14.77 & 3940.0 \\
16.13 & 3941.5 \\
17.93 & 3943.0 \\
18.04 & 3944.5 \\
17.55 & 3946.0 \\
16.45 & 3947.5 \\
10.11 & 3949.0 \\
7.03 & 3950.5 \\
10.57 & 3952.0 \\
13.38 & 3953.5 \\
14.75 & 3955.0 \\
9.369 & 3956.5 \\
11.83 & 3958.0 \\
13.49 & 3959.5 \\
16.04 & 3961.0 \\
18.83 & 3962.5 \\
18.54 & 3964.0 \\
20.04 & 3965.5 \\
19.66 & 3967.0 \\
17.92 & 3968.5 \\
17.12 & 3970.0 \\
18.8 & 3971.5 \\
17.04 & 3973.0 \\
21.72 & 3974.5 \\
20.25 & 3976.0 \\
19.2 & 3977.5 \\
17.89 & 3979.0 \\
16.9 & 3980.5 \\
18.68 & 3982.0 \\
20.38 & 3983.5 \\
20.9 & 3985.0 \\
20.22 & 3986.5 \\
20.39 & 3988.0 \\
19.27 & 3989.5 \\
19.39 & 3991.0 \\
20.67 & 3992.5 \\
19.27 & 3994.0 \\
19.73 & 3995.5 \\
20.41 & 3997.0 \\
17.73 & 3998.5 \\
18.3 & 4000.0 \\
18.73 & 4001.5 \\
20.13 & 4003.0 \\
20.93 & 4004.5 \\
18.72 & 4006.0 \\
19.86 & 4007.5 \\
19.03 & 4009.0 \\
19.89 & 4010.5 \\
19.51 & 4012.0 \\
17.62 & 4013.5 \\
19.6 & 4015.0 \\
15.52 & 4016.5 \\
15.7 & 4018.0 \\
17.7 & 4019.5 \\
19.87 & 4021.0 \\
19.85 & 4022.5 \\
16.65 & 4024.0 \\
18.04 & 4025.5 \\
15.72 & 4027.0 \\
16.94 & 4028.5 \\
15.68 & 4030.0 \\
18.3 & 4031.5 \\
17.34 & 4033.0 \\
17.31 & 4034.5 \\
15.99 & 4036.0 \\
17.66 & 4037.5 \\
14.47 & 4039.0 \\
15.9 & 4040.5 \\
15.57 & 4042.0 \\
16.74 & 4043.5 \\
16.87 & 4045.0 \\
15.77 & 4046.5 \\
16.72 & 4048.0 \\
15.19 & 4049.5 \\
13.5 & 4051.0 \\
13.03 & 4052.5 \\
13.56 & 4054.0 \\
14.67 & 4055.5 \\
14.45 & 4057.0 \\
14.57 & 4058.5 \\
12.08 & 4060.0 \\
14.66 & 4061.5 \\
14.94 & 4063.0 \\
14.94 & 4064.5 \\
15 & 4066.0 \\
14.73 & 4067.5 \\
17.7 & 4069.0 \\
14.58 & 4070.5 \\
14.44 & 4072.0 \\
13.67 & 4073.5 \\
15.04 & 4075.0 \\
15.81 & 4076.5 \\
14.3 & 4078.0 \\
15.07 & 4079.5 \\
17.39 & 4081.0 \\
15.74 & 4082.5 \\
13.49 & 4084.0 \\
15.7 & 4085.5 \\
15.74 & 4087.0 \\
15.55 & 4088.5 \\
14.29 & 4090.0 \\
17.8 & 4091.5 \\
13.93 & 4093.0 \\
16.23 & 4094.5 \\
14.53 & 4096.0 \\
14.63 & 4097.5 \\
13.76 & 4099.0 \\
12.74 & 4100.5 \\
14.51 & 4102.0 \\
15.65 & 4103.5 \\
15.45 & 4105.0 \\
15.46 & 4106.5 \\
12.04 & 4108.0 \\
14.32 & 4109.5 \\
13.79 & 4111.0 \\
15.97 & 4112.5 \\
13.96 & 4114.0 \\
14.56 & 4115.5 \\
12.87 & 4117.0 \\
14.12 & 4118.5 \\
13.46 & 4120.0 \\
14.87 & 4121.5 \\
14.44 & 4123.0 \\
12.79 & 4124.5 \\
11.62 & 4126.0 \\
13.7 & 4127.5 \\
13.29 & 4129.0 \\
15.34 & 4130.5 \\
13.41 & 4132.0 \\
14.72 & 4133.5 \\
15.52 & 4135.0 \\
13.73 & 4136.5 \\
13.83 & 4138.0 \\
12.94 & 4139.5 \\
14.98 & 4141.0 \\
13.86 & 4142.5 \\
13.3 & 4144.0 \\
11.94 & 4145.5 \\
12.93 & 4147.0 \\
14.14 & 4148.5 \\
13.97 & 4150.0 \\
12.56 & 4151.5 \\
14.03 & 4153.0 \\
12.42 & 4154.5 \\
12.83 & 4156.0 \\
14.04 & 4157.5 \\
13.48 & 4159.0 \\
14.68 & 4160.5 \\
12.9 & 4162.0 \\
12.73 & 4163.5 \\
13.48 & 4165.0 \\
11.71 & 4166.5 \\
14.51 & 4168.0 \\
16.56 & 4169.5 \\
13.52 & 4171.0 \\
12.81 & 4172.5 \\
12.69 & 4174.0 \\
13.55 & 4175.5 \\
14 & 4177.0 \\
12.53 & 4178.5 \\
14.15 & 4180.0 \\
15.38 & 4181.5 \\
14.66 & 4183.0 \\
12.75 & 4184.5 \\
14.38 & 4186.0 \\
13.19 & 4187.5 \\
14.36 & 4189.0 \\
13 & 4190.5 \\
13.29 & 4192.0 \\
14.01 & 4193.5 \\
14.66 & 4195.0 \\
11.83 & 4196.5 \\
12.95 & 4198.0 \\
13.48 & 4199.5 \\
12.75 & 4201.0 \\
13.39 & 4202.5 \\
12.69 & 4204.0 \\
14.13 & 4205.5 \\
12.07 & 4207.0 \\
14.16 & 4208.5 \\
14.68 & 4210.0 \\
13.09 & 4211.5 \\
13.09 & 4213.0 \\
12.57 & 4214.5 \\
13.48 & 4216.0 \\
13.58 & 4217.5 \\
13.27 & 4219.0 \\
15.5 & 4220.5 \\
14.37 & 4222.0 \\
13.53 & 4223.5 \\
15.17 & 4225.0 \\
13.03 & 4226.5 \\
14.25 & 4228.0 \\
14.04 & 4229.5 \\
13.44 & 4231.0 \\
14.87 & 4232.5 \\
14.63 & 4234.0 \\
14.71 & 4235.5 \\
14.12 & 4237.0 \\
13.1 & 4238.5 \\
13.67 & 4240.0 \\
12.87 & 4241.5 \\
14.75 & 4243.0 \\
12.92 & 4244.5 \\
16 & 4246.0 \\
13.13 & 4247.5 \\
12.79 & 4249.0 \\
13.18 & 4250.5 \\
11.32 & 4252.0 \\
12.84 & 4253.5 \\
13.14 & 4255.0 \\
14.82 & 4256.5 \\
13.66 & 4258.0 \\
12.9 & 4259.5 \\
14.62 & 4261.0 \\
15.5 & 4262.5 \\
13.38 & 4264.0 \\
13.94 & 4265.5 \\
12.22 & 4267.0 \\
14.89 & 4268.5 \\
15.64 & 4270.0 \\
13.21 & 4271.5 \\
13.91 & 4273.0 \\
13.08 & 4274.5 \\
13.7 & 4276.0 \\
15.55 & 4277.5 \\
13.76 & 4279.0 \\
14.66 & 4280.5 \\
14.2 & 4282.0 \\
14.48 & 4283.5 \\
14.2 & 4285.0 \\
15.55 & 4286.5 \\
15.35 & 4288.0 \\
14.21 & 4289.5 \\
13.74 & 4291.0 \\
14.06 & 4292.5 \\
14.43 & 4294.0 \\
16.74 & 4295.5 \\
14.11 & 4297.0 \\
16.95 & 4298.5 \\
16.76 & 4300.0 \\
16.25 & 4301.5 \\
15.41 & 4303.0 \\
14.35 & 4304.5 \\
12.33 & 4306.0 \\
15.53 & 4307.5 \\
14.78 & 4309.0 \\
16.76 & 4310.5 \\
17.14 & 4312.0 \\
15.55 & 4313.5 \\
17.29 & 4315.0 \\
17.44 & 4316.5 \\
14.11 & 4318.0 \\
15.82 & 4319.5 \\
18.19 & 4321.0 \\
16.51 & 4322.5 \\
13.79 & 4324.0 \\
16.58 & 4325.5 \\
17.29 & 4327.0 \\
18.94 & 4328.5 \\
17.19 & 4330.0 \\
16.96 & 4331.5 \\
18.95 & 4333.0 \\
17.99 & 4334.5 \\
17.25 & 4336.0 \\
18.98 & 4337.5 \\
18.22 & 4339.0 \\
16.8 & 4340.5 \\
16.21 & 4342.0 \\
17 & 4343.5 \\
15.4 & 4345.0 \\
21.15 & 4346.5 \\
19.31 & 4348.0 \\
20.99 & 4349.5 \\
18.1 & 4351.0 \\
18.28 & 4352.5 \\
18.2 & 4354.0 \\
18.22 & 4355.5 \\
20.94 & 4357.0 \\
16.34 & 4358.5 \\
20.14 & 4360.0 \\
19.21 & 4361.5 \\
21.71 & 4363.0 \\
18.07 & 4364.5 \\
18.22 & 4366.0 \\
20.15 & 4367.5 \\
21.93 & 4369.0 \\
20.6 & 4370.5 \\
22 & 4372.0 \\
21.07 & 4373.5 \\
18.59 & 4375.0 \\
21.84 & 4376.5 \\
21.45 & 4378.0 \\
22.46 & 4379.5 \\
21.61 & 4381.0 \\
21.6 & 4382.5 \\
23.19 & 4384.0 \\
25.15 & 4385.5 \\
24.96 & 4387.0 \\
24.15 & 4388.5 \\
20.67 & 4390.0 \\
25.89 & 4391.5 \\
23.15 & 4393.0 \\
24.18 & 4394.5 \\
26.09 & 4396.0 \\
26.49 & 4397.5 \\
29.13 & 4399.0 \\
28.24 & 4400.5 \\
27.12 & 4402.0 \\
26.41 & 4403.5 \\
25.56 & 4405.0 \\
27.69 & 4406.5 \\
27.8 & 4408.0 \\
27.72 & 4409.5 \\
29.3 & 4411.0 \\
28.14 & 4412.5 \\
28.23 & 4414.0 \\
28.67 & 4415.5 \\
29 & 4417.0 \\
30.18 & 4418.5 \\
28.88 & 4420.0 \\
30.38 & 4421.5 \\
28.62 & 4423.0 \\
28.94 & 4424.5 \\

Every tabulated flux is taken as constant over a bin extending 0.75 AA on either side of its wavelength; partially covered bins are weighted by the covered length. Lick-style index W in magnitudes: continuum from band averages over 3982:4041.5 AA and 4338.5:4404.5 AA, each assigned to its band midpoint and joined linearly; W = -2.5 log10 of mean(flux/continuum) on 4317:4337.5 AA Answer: 0.23 mag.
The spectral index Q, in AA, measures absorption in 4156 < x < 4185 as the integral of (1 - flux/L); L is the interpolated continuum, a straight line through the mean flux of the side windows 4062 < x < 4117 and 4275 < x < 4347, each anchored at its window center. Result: 3.1 AA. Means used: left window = 14.9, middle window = 13.7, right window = 16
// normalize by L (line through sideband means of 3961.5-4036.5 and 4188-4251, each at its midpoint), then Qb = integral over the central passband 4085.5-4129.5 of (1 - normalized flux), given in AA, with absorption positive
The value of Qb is 5.02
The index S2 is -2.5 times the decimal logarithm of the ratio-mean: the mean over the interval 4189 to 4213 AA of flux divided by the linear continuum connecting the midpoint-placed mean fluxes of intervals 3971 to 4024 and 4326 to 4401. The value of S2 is 0.43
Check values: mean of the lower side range 19.1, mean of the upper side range 20.6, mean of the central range 13.4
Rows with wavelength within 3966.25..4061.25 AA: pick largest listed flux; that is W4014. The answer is 21.72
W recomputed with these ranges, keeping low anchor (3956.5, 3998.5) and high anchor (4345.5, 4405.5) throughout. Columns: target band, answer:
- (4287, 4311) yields 0.38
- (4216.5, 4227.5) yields 0.42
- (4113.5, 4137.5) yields 0.38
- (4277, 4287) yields 0.41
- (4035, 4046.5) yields 0.18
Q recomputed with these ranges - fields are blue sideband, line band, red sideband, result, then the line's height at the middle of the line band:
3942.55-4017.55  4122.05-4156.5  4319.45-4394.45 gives 9.2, 18.5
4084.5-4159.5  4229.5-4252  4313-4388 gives 3.9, 16.6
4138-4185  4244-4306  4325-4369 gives 8.6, 16.5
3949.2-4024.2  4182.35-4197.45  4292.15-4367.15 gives 3.3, 17.4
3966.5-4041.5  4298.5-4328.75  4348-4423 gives 8.9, 22.7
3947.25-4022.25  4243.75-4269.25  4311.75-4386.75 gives 6.8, 18.6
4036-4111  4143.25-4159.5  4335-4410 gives 3.4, 16.7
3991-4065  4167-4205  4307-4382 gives 8.8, 17.7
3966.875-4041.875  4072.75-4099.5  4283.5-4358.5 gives 4.2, 18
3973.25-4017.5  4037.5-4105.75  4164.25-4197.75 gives 7.8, 17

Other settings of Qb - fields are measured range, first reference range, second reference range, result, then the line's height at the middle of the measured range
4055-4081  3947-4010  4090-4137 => 1.00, 15.4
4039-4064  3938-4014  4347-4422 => 5.09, 18.7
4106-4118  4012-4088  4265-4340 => 1.29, 15.8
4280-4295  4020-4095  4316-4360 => 2.41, 17.3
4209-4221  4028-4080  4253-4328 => 1.14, 15.1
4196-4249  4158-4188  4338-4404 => 6.48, 15.6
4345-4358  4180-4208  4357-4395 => 0.84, 20.4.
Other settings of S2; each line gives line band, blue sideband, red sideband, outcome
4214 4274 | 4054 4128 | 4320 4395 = 0.26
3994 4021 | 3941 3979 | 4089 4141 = -0.21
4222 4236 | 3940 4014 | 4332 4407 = 0.37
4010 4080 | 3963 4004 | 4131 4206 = 0.09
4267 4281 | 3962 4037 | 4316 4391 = 0.33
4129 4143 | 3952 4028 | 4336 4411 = 0.35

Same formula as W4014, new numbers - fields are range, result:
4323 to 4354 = 21.15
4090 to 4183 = 17.8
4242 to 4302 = 16.95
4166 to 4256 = 16.56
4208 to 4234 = 15.5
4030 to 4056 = 18.3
